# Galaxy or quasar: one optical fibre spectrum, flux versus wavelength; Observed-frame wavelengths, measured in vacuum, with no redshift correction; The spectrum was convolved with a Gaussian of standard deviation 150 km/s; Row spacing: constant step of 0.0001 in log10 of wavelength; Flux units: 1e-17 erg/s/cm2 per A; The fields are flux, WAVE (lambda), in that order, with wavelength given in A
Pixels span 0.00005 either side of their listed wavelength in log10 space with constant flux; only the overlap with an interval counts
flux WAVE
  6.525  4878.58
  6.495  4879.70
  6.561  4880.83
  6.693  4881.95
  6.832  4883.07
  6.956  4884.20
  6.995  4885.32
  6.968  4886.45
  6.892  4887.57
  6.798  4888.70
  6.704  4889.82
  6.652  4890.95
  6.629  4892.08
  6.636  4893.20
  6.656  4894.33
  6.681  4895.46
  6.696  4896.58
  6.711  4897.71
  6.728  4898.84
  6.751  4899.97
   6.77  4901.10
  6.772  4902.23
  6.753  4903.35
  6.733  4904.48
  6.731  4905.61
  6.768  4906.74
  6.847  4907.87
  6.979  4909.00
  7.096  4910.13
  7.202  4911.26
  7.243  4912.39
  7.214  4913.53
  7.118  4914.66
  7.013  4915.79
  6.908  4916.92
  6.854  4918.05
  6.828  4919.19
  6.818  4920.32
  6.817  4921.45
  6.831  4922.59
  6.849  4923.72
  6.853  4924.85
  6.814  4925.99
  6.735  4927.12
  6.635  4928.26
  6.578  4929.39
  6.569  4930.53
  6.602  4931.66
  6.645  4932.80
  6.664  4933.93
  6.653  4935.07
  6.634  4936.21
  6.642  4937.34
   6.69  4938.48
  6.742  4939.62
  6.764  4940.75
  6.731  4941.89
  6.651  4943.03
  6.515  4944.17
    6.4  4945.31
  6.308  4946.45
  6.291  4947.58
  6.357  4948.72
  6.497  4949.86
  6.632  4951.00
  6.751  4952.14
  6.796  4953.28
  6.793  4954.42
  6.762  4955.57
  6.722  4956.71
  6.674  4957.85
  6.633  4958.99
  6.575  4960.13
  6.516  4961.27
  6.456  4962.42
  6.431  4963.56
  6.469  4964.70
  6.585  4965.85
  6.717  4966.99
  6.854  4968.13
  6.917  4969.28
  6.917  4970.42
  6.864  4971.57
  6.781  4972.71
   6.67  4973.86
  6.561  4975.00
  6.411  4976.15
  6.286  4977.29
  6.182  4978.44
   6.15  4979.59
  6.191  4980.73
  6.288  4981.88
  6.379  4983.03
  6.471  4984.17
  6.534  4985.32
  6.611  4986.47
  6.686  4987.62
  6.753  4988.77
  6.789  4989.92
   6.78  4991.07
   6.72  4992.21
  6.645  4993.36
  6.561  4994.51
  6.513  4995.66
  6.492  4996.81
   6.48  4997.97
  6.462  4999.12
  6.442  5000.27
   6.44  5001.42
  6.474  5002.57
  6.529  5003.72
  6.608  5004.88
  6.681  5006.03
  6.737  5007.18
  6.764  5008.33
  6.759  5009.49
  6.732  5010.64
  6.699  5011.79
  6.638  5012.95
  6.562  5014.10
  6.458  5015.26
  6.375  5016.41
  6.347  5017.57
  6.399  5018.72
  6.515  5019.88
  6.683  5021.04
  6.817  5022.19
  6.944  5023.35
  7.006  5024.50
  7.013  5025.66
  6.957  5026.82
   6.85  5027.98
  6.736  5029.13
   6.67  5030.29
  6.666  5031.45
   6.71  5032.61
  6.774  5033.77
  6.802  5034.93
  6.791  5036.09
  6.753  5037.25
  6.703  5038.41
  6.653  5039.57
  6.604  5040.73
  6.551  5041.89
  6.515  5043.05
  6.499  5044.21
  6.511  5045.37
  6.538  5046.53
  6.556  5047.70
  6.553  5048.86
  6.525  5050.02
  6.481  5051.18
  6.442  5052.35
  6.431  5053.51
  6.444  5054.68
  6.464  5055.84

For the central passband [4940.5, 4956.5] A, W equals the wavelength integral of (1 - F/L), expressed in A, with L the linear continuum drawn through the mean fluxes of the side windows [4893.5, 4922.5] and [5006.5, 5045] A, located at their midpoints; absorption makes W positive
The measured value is 0.50 A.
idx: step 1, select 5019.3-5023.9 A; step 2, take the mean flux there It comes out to 6.73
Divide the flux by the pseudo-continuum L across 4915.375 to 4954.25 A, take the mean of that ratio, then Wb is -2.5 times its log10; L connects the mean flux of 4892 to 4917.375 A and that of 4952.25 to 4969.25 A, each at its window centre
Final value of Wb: 0.01 mag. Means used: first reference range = 6.86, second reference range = 6.65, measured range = 6.68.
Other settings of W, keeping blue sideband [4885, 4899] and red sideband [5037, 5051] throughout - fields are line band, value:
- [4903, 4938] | -0.59 A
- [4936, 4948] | 0.20 A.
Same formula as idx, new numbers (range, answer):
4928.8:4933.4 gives 6.61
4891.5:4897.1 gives 6.66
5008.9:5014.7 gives 6.67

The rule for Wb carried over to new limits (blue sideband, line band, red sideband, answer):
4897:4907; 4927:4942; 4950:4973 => 0.01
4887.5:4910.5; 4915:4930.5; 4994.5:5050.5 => -0.01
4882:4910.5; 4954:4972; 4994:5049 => 0.01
